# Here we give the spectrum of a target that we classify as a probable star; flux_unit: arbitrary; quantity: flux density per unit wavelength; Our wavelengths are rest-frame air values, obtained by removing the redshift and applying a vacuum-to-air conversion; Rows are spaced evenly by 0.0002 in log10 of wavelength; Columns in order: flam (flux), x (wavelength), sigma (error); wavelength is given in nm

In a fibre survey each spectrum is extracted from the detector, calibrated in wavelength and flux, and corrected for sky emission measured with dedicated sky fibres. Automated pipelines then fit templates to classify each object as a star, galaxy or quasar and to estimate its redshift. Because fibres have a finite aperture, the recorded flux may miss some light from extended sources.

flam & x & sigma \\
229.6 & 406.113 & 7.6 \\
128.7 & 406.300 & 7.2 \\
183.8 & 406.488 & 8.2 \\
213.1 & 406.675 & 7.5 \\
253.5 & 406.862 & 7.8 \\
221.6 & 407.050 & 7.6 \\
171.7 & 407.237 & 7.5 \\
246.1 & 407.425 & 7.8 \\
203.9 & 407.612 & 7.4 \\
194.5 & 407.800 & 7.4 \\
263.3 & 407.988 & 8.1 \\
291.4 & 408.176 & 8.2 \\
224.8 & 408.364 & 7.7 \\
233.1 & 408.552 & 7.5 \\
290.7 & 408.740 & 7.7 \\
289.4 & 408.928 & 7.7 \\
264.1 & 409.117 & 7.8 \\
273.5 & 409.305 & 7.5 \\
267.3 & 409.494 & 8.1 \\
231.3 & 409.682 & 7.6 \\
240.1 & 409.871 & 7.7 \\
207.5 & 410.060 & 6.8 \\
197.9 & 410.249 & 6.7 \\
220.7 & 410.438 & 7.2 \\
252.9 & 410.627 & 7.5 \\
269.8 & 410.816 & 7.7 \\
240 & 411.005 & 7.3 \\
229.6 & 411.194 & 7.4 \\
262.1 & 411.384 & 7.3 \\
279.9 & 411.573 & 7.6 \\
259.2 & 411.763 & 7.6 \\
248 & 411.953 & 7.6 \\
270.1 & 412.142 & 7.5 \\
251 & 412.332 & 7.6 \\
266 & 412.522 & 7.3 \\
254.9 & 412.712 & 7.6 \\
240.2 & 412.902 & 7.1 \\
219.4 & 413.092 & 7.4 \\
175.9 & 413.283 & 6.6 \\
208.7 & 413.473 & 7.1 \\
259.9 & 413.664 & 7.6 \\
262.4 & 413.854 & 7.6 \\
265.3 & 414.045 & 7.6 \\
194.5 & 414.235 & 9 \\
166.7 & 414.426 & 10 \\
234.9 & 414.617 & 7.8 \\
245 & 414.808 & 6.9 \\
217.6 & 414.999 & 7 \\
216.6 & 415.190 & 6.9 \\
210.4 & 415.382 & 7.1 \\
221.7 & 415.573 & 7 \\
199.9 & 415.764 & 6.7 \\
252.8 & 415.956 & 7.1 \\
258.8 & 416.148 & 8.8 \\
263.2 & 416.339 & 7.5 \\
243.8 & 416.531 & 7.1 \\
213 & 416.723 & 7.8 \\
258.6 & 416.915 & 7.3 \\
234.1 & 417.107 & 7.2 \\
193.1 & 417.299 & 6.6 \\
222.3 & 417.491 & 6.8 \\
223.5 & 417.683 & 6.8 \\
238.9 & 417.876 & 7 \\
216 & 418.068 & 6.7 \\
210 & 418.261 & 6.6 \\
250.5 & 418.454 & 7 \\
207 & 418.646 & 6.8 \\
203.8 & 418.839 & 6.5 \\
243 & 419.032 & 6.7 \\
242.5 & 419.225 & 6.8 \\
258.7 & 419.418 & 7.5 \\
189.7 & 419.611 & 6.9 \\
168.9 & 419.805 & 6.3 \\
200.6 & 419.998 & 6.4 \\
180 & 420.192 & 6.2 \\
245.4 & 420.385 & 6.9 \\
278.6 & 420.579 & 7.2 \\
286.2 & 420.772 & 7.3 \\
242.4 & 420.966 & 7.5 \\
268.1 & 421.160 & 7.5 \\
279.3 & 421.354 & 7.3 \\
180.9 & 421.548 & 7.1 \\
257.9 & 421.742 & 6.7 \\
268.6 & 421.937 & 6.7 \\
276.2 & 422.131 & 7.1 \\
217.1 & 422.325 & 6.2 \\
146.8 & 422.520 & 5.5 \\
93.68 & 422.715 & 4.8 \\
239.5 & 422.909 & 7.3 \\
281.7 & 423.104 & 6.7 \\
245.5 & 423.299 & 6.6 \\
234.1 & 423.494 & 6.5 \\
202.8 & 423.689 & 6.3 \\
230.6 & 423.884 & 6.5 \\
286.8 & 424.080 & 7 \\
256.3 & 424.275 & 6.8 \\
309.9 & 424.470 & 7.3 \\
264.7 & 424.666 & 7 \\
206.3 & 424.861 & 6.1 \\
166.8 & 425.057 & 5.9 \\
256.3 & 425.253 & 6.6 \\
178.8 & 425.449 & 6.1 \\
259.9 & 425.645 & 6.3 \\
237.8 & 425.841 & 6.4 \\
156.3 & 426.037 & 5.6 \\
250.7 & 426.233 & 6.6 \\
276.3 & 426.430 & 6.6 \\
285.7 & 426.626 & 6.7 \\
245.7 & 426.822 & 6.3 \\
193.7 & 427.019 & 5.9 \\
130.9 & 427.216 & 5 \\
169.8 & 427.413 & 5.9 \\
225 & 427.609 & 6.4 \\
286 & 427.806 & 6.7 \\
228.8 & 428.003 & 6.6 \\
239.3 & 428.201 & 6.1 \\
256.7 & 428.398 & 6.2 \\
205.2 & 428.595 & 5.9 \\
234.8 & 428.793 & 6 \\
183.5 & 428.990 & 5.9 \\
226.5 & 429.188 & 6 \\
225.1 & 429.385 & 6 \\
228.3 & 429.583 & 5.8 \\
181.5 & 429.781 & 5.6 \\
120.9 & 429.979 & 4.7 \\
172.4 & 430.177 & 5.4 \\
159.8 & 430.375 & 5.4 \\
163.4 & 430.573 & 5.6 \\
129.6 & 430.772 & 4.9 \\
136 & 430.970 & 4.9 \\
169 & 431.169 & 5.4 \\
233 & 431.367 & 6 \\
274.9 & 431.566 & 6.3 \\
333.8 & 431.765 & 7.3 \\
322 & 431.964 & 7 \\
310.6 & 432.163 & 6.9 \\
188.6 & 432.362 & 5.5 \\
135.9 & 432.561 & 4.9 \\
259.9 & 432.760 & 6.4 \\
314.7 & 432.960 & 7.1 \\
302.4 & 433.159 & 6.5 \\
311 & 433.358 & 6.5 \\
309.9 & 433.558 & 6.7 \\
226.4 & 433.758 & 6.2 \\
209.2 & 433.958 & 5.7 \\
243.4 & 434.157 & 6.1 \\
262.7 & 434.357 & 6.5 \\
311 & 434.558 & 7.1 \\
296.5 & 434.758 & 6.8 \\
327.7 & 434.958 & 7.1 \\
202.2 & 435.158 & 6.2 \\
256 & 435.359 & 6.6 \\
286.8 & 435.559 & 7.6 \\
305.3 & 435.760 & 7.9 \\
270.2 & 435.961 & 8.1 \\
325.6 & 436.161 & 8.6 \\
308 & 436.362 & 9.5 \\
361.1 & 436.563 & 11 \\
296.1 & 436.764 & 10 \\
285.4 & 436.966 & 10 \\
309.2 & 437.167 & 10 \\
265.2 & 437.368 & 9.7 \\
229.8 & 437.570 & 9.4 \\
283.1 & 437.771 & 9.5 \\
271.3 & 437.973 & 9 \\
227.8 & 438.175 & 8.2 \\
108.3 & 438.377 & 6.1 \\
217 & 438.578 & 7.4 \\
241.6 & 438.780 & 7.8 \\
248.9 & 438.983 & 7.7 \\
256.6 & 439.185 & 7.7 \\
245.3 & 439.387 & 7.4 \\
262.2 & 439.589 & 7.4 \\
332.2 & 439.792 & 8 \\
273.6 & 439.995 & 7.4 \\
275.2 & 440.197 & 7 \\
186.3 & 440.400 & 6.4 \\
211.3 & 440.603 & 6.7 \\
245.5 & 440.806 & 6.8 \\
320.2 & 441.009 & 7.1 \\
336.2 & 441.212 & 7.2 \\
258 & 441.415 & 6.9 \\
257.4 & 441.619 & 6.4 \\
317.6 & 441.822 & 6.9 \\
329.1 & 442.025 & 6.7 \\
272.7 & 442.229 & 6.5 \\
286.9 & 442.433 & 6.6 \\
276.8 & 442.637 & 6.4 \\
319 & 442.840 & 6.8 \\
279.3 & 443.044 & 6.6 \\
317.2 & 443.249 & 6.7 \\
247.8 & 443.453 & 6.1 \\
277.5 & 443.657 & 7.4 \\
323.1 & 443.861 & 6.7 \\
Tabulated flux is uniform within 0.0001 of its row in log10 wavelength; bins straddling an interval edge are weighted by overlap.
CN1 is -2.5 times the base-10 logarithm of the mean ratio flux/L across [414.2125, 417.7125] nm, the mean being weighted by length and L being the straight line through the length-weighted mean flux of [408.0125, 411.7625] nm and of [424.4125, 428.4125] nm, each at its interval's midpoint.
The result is 0.08 mag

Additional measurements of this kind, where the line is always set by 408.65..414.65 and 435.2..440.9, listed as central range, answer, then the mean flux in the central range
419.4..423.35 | 0.10 mag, 228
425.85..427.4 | 0.17 mag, 218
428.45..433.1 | 0.20 mag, 215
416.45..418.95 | 0.11 mag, 224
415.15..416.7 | 0.06 mag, 233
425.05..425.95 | 0.13 mag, 224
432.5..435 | -0.04 mag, 271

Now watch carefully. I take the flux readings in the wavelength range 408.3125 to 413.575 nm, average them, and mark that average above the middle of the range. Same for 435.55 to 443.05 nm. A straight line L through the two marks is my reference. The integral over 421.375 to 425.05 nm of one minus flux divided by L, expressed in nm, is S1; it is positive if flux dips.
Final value 0.35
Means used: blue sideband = 245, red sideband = 273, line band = 233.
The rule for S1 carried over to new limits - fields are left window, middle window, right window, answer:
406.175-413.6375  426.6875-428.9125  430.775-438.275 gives 0.33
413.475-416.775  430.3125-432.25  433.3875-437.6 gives 0.34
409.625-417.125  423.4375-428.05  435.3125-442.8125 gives 0.41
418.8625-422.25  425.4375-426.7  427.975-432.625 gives -0.09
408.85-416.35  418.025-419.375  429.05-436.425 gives 0.08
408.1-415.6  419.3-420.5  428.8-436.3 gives 0.16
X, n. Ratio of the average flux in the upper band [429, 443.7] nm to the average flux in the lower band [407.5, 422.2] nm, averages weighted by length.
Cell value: 1.1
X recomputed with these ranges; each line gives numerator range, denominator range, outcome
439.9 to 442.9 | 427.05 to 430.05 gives 1.32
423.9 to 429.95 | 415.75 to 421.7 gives 0.98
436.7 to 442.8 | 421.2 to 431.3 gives 1.22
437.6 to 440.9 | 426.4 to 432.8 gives 1.13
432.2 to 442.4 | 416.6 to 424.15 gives 1.17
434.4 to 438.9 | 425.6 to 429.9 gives 1.22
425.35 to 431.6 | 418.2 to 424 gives 0.91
